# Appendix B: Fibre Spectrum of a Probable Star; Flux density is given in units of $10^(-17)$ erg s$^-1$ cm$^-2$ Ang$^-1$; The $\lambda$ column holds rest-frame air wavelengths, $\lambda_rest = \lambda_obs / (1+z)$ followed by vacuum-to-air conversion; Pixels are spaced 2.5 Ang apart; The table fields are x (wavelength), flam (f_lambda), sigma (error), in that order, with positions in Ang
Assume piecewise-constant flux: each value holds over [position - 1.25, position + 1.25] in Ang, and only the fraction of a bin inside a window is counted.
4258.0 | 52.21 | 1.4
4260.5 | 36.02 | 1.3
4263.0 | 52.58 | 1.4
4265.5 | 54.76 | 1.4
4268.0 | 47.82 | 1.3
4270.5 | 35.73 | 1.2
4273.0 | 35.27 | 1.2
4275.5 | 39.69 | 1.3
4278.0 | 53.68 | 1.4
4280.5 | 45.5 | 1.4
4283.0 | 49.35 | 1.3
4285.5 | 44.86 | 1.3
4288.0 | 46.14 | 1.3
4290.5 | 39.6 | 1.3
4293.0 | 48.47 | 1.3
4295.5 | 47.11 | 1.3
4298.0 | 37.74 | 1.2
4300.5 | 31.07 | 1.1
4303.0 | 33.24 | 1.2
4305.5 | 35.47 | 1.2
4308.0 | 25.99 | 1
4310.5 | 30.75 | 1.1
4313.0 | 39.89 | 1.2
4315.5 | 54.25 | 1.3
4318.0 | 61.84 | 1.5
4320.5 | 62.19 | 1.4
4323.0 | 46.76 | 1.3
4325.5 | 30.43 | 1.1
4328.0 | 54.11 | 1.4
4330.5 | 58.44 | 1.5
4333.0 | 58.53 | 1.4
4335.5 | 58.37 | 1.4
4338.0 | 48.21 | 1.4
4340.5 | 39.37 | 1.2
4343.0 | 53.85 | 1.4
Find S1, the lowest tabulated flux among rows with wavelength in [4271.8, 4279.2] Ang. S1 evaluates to 35.27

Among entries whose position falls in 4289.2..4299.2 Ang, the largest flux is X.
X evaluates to 48.47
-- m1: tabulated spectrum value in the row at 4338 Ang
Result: 48.21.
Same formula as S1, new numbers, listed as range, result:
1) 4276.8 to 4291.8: 39.6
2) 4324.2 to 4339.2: 30.43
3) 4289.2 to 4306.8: 31.07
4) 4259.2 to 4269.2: 36.02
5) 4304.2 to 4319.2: 25.99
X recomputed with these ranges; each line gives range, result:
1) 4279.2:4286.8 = 49.35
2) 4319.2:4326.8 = 62.19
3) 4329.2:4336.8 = 58.53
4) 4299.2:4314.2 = 39.89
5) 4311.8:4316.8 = 54.25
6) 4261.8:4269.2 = 54.76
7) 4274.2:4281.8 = 53.68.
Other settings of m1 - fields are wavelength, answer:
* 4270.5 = 35.73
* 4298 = 37.74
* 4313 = 39.89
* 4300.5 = 31.07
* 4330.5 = 58.44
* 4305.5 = 35.47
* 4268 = 47.82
